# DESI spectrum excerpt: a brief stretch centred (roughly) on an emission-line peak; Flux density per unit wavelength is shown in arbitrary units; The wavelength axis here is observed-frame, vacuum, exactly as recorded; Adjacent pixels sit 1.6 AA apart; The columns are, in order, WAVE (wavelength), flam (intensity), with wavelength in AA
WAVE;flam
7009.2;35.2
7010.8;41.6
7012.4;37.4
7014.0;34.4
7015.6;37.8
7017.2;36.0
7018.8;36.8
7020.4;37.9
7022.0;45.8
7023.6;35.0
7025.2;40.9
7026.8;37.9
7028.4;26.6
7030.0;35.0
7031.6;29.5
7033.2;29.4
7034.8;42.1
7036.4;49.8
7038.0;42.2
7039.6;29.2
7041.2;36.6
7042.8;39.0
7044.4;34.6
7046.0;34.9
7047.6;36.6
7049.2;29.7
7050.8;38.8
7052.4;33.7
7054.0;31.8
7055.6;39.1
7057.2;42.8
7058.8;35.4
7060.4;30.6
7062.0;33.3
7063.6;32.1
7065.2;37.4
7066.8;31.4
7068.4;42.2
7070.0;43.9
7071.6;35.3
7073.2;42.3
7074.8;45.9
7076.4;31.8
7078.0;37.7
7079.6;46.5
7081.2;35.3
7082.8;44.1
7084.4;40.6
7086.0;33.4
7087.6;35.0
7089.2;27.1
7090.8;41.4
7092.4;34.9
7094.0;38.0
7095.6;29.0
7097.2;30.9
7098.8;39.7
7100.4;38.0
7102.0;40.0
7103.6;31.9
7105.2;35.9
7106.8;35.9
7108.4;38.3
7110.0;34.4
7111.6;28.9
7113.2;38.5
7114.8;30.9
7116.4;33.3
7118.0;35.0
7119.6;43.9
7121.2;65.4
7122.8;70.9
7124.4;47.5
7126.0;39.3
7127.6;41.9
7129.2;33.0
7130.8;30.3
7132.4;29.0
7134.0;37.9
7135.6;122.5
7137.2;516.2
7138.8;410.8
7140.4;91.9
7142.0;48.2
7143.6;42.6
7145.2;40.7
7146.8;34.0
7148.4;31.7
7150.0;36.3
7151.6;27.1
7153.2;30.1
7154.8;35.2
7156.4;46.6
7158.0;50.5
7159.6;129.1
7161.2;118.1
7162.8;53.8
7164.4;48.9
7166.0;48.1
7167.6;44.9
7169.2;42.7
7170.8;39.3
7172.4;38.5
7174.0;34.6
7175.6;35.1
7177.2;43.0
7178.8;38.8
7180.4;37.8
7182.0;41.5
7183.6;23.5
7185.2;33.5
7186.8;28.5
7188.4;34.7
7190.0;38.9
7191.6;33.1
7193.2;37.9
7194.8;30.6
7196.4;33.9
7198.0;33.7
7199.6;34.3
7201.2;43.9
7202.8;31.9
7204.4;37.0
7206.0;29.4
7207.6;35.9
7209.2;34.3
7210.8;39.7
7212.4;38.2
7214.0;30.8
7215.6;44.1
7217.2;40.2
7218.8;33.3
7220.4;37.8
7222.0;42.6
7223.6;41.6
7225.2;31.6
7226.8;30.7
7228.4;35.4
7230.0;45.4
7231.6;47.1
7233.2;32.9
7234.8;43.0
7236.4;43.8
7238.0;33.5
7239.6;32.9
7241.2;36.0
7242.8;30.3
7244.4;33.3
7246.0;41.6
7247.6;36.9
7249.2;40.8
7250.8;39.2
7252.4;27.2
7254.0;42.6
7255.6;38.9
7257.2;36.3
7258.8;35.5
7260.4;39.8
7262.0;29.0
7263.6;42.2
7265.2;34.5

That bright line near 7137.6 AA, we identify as H-alpha 6563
